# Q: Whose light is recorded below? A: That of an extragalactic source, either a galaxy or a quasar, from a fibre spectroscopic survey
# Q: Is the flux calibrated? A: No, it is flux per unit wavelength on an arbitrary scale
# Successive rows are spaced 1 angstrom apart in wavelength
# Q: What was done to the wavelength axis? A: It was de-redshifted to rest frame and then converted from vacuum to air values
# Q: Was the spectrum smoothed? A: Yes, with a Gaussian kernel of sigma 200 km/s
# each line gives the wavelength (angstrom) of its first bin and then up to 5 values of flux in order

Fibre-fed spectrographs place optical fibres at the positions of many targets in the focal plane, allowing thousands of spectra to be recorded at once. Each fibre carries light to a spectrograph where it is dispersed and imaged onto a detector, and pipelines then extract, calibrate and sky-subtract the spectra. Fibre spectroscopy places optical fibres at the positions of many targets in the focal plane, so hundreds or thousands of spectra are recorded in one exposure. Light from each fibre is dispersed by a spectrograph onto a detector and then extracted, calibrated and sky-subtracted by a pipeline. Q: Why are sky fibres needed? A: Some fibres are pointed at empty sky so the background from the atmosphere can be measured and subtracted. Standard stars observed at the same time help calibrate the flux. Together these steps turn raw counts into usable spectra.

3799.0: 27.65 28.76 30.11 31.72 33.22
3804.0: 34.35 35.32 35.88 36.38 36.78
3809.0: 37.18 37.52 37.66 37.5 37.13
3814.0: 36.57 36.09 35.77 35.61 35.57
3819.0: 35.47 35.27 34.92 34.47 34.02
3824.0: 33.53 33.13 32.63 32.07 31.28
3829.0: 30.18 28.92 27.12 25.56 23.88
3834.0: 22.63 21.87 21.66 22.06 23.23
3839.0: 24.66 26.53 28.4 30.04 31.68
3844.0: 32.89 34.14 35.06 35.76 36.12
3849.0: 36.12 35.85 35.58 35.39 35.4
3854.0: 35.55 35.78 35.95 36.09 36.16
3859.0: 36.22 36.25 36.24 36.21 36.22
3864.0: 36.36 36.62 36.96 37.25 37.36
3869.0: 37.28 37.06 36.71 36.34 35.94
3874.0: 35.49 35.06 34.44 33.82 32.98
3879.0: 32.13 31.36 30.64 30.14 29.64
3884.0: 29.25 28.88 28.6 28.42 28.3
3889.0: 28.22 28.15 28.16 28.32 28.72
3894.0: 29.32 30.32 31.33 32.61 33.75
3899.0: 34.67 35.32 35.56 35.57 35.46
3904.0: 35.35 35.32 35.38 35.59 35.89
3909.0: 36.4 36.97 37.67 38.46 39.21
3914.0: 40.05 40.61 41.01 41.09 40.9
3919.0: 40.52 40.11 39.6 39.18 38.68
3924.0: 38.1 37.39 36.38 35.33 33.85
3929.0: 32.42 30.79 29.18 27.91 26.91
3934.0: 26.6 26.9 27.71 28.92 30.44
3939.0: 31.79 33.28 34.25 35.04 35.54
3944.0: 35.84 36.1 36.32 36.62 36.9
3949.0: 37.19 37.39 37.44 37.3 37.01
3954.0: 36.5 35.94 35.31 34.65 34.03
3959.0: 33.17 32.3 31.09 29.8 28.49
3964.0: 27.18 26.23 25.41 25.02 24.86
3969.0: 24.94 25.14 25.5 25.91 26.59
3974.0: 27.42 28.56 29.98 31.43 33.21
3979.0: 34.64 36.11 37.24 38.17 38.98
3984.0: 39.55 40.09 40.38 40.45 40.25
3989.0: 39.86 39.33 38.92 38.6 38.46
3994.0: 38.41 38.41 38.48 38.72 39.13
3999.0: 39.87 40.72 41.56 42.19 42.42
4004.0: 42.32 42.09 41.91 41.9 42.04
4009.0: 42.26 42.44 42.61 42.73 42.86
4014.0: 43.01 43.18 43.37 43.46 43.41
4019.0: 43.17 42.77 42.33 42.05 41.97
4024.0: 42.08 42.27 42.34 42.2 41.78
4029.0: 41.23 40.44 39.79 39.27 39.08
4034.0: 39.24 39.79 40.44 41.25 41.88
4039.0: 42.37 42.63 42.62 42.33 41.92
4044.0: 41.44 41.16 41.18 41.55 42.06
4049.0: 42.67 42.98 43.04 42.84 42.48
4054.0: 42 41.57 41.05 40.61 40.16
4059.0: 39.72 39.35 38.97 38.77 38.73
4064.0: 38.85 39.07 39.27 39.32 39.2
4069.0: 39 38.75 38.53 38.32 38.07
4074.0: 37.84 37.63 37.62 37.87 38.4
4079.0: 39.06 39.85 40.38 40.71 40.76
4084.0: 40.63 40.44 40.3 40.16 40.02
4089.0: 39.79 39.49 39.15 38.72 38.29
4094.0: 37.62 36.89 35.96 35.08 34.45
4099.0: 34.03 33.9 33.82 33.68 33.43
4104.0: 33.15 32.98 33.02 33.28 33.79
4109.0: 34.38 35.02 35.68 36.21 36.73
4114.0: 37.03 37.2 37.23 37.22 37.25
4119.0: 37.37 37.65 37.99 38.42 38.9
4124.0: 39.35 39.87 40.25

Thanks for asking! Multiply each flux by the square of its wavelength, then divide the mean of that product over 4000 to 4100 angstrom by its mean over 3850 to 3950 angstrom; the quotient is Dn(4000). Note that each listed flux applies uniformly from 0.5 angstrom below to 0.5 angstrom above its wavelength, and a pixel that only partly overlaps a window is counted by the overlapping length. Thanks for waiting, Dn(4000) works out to 1.27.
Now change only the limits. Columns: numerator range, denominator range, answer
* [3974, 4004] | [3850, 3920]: 1.15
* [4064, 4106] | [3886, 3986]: 1.22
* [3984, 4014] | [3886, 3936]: 1.24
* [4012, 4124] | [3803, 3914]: 1.31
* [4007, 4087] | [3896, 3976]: 1.29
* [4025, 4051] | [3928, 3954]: 1.31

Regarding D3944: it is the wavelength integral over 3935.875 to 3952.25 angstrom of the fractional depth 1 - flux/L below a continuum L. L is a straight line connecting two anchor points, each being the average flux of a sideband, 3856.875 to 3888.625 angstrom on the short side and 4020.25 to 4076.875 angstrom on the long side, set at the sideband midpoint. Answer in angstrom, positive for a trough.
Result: 0.9 angstrom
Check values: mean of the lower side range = 34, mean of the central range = 34.7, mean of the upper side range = 40.6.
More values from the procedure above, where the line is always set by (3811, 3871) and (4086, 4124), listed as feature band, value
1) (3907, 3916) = -1.10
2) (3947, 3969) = 1.36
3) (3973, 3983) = 0.55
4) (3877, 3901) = 2.25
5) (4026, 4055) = -4.77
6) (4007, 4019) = -2.56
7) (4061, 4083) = -1.73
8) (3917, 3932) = -1.00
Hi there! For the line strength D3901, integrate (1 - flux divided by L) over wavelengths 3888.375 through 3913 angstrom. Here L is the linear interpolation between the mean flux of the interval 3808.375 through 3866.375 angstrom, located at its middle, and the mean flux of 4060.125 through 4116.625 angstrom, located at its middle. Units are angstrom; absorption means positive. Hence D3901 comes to 0.4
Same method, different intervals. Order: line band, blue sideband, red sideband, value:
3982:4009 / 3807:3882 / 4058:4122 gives -3.2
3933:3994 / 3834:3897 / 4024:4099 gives 4.9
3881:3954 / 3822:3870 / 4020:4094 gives 2.2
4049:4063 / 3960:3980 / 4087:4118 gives -3.3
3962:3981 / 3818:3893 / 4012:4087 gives 4.6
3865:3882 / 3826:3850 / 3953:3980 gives -3.3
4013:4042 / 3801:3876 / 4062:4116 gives -4.2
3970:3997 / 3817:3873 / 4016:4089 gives 1.9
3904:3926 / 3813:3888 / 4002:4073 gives -1.6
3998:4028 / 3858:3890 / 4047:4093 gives -3.3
